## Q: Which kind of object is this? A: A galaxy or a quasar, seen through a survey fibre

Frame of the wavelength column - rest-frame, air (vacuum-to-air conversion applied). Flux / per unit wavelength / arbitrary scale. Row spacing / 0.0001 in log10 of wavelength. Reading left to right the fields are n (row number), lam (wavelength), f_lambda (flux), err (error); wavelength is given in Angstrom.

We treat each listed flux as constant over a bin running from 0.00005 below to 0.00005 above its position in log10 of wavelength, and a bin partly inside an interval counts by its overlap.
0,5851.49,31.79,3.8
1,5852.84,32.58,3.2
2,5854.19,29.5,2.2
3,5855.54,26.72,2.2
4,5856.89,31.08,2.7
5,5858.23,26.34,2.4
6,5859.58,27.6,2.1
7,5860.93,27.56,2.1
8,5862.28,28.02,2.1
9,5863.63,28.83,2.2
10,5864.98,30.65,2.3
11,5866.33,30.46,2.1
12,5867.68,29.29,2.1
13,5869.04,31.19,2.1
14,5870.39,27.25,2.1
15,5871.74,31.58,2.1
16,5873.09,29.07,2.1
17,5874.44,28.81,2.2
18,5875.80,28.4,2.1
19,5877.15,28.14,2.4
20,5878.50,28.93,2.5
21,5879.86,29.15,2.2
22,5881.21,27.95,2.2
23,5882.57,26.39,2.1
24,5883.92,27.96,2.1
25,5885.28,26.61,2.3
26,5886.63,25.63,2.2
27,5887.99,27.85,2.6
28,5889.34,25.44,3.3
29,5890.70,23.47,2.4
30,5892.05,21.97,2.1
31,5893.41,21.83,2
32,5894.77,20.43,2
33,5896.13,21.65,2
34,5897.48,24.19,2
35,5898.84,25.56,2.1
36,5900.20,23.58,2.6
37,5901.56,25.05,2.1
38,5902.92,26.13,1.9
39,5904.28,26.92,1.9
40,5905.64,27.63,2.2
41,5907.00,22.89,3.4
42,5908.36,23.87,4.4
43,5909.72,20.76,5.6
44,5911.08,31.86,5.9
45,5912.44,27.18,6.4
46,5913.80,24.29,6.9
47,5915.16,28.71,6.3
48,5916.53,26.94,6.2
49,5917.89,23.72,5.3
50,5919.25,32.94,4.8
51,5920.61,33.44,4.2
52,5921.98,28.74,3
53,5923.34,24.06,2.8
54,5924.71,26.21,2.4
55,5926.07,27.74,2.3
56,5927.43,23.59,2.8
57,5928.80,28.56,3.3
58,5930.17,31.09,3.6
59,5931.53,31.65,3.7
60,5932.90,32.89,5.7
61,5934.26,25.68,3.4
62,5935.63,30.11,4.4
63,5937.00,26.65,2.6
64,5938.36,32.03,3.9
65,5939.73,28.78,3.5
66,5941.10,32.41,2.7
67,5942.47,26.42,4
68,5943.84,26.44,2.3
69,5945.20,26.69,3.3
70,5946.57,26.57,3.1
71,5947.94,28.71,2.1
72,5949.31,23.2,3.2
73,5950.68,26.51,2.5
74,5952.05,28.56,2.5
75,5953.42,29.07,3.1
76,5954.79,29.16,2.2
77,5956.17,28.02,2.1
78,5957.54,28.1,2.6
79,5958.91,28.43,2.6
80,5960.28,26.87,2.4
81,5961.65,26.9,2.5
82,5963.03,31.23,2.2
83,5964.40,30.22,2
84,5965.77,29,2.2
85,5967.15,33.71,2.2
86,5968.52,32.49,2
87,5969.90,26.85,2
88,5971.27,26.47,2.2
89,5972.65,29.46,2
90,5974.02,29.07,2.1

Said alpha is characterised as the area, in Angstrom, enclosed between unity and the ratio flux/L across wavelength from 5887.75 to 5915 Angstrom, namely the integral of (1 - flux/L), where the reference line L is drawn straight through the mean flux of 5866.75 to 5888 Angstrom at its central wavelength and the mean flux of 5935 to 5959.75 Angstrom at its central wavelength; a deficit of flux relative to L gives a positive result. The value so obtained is 3.5 Angstrom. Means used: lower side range 28.4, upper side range 28.1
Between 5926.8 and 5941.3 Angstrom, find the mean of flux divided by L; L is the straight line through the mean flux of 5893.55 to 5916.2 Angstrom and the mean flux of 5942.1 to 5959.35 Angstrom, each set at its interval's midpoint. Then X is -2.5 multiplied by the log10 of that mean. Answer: -0.11 mag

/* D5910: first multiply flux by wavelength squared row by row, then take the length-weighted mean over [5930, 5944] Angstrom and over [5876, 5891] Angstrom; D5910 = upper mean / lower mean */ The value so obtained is 1.1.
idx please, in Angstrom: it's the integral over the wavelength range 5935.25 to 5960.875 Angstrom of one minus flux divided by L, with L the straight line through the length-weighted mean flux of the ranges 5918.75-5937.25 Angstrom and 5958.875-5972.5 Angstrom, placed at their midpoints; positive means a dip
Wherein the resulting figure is 0.91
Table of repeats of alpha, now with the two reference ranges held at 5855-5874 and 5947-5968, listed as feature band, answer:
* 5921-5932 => 0.34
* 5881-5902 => 3.07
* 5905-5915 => 1.08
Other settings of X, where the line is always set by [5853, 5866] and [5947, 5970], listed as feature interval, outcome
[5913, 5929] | 0.050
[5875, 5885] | 0.024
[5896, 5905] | 0.152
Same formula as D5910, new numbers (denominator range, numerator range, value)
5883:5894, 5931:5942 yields 1.21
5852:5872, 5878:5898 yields 0.87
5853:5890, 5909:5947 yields 1.01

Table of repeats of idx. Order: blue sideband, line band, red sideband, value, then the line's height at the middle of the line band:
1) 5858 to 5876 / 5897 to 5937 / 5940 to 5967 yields 1.9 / 28.5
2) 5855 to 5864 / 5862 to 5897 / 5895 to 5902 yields -1.7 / 25.8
